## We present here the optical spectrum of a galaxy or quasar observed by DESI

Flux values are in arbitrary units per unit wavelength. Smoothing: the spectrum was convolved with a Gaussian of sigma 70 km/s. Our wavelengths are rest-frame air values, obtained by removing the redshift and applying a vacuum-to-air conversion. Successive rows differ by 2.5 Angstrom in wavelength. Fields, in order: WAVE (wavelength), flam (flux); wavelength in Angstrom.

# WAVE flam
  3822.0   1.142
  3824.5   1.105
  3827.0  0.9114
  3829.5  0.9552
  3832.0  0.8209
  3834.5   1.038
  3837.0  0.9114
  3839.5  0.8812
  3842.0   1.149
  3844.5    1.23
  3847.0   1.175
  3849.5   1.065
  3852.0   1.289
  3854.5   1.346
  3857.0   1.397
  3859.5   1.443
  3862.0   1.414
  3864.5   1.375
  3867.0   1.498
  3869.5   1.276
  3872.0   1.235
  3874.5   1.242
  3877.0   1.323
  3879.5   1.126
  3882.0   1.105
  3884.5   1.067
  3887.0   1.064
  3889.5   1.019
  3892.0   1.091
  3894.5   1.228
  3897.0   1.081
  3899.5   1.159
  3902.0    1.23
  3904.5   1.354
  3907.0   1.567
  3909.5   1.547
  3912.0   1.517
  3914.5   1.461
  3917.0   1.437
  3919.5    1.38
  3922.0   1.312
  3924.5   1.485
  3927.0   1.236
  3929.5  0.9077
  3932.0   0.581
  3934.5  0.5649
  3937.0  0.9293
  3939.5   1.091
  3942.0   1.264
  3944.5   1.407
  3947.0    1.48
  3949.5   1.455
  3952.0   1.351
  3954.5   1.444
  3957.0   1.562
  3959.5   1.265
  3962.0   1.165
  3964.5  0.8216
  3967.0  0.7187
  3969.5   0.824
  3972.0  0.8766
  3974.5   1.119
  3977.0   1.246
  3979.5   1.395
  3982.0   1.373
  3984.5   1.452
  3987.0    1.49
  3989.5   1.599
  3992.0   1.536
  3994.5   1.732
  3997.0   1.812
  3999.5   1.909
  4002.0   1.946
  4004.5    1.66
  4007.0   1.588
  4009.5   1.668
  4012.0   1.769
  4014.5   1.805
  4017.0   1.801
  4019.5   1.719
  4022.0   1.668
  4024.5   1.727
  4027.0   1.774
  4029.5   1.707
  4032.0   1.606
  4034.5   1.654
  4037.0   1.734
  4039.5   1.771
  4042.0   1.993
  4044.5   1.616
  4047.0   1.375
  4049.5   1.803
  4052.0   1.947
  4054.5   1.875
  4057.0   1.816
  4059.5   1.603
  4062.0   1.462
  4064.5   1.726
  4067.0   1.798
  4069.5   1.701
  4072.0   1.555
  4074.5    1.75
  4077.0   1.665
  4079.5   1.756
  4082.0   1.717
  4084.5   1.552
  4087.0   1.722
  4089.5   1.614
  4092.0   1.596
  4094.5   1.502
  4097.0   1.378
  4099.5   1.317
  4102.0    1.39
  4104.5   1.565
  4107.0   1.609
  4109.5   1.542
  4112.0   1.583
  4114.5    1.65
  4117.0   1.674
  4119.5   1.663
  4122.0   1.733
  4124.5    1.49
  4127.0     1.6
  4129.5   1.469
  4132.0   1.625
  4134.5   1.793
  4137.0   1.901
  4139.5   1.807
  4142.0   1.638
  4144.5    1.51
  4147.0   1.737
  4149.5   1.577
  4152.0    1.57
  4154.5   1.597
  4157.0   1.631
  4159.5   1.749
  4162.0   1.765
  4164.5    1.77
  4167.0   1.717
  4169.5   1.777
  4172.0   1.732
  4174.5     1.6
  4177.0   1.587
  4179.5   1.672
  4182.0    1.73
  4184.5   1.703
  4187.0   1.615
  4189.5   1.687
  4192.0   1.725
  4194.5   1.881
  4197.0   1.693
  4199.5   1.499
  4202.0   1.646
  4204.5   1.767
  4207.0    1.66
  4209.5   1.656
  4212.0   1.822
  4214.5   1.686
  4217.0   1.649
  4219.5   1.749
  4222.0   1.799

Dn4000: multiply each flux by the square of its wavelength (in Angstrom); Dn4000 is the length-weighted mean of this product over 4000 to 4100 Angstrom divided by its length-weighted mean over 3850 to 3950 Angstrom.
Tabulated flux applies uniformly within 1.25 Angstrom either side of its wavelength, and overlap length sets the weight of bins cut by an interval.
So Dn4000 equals 1.5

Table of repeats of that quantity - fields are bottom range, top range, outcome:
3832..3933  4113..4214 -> 1.57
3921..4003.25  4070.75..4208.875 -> 1.40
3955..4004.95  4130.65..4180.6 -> 1.34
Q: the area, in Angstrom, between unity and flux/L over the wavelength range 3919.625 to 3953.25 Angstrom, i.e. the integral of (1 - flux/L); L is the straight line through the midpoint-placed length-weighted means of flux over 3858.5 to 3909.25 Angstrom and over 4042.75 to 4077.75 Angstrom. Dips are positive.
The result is 5.29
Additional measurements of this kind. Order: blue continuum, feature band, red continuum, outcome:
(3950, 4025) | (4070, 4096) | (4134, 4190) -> -0.9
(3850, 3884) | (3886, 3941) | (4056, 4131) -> 6.8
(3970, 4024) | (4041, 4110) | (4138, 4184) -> -0.8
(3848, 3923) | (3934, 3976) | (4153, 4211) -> 7.1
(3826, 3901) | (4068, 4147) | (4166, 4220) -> -3.2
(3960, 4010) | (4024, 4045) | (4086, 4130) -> -4.0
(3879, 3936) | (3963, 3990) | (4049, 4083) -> 5.1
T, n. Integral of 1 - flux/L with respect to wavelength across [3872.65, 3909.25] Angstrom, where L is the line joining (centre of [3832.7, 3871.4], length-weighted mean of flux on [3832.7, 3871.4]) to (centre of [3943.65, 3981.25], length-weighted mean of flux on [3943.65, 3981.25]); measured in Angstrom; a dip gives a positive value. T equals 0.6 Angstrom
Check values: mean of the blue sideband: 1.23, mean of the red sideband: 1.21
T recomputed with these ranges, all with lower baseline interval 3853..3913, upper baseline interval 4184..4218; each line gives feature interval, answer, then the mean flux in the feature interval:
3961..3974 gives 4.7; 0.889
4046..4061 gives -2.4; 1.74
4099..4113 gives 0.5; 1.51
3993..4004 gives -3.1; 1.83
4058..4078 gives -1.8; 1.66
